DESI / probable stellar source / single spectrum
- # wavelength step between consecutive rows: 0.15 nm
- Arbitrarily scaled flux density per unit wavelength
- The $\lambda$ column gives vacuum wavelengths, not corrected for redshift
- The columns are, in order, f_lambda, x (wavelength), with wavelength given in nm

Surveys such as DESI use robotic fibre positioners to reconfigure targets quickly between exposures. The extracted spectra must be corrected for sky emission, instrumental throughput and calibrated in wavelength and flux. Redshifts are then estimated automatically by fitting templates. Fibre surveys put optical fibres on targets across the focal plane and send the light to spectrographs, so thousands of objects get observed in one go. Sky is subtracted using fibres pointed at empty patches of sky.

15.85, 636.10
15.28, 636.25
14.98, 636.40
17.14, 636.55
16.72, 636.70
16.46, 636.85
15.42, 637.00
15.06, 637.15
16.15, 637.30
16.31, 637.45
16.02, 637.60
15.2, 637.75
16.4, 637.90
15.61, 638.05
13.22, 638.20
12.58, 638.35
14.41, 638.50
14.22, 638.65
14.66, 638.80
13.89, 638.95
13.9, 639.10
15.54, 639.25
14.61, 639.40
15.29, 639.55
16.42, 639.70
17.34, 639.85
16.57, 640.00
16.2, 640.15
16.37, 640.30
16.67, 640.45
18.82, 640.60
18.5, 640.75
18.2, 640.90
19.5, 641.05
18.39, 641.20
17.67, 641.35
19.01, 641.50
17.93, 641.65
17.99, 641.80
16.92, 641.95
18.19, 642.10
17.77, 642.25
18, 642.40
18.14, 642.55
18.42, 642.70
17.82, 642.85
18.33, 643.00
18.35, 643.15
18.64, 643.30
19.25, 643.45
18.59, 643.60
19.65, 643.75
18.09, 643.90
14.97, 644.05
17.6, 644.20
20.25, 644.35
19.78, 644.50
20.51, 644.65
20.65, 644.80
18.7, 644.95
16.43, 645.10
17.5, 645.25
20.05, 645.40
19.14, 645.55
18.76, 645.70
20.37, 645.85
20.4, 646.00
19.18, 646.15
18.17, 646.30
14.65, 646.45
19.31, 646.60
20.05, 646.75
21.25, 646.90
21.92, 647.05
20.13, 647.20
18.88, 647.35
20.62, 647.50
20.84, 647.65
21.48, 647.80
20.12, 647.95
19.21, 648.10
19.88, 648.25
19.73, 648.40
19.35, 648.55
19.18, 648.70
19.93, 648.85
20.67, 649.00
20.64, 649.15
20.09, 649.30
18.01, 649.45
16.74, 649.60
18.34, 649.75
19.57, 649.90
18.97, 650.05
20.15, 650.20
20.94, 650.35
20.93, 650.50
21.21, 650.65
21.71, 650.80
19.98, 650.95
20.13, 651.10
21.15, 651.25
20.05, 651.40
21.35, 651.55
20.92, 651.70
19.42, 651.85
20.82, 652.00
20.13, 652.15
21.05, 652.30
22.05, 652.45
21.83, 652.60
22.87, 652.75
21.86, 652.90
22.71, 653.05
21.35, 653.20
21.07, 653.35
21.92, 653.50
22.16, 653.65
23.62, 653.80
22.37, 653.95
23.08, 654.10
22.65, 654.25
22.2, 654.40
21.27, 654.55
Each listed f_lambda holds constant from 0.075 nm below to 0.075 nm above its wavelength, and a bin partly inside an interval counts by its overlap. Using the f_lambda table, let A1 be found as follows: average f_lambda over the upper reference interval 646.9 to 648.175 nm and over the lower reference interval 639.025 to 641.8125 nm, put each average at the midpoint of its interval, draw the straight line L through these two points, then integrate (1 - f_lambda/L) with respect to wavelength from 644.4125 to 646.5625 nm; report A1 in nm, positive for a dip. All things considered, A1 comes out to 0.06 nm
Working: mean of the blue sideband 17.1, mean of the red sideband 20.4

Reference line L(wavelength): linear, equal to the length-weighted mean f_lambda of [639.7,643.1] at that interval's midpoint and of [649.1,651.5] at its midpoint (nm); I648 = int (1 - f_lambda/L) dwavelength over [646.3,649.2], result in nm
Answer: -0.08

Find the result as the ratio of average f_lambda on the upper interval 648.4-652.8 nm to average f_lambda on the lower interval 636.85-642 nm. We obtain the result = 1.3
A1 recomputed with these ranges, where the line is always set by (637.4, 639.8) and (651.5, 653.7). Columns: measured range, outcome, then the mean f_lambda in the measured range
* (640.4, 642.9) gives -0.278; 18.1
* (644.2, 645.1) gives -0.090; 19.5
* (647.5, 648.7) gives -0.046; 20.1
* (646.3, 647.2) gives -0.033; 19.4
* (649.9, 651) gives -0.004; 20.5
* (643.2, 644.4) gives -0.071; 18.3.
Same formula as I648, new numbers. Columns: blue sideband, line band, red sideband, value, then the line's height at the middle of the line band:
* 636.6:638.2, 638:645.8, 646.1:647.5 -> 0.07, 17.5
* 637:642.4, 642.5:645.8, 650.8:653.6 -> -0.11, 18.1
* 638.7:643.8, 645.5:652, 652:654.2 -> 0.13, 20.3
